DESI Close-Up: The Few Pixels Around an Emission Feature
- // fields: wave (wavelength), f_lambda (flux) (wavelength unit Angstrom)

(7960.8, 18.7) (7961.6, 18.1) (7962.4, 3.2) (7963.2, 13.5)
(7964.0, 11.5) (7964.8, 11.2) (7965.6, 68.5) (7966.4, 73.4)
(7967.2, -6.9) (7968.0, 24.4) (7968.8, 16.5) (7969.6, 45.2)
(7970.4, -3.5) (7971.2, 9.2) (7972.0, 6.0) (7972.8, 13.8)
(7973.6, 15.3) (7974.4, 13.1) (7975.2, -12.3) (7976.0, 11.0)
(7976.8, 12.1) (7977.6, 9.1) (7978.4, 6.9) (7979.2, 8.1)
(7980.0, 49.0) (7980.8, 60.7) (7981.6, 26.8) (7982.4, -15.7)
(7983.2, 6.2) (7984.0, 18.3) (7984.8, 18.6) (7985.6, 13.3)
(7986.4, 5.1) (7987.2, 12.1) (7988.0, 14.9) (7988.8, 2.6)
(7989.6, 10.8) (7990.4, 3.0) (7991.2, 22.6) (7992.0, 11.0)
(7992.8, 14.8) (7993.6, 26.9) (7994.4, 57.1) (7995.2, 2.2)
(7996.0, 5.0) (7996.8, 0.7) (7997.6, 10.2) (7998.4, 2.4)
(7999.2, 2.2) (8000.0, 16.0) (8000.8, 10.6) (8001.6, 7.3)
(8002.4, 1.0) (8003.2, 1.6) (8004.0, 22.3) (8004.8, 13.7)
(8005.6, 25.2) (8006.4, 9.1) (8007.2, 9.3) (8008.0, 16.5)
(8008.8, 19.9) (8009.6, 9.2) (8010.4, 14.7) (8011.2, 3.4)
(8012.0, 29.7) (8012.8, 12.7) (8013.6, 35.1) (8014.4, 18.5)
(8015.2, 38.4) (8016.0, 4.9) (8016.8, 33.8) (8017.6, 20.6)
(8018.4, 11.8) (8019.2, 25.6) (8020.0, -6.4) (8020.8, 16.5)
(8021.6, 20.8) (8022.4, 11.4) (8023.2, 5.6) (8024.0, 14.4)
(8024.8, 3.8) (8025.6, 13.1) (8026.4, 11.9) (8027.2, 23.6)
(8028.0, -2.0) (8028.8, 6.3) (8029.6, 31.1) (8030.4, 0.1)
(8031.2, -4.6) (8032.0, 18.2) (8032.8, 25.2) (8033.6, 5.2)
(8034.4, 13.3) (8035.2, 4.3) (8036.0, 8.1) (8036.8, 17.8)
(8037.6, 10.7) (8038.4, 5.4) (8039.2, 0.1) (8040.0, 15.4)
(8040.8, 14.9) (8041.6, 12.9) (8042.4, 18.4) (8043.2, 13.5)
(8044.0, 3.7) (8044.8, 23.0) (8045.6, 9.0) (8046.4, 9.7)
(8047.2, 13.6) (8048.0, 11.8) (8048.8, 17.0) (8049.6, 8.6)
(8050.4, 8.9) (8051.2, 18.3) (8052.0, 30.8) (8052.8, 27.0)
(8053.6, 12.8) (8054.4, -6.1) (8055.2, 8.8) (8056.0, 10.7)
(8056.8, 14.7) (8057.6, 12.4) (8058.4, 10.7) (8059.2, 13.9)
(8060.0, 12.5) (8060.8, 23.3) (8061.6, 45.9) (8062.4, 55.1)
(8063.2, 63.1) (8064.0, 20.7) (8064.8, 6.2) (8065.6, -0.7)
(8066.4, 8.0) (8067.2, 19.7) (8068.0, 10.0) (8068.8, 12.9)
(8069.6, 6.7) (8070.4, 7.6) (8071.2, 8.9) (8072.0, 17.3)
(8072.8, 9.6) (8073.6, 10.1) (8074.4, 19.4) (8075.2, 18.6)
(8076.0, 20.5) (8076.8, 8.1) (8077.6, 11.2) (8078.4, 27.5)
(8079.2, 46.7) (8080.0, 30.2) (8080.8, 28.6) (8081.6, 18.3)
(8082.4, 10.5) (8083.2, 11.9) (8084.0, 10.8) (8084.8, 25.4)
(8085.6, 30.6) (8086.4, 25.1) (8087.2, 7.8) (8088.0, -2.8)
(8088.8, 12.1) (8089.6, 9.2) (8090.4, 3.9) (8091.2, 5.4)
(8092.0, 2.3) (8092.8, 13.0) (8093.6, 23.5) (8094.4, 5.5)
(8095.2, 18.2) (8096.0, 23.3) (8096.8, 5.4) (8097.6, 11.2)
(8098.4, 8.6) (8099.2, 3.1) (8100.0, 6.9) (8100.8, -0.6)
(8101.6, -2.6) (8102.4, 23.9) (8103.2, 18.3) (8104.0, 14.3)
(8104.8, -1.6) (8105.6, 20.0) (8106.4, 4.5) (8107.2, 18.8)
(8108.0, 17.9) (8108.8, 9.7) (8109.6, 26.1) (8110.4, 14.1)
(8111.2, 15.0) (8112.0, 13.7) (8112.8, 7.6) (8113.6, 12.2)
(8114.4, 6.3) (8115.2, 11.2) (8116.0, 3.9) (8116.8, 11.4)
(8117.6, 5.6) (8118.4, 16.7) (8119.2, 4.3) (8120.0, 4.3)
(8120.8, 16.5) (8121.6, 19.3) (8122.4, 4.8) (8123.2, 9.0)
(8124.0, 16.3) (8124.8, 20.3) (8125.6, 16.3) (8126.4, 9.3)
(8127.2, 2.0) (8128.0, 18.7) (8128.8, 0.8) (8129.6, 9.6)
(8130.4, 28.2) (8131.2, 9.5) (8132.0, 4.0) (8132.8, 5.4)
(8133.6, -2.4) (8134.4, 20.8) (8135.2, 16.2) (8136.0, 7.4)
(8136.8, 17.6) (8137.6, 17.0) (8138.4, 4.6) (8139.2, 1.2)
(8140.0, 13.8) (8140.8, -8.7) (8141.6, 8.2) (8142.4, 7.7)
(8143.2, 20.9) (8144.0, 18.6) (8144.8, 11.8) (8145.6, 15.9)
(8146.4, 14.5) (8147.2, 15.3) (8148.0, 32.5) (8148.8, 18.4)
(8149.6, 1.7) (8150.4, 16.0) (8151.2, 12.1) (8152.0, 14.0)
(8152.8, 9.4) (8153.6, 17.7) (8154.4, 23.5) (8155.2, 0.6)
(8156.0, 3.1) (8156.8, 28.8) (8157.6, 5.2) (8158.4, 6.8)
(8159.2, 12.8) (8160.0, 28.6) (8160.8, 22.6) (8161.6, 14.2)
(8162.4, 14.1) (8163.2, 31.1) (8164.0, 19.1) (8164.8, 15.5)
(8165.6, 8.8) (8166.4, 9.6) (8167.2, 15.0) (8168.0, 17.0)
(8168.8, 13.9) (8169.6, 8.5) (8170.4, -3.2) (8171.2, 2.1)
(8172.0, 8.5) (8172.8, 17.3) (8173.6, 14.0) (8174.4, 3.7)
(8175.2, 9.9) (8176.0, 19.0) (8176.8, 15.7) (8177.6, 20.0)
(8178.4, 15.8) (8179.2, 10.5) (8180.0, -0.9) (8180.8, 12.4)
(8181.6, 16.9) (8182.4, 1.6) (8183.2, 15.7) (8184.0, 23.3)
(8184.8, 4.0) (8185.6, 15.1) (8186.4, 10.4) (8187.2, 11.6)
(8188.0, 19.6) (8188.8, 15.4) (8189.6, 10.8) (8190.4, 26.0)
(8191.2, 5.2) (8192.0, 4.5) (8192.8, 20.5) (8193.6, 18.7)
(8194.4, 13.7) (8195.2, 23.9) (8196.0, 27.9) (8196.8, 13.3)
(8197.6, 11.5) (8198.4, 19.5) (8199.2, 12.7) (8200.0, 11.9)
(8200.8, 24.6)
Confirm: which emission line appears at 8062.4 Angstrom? [S II]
